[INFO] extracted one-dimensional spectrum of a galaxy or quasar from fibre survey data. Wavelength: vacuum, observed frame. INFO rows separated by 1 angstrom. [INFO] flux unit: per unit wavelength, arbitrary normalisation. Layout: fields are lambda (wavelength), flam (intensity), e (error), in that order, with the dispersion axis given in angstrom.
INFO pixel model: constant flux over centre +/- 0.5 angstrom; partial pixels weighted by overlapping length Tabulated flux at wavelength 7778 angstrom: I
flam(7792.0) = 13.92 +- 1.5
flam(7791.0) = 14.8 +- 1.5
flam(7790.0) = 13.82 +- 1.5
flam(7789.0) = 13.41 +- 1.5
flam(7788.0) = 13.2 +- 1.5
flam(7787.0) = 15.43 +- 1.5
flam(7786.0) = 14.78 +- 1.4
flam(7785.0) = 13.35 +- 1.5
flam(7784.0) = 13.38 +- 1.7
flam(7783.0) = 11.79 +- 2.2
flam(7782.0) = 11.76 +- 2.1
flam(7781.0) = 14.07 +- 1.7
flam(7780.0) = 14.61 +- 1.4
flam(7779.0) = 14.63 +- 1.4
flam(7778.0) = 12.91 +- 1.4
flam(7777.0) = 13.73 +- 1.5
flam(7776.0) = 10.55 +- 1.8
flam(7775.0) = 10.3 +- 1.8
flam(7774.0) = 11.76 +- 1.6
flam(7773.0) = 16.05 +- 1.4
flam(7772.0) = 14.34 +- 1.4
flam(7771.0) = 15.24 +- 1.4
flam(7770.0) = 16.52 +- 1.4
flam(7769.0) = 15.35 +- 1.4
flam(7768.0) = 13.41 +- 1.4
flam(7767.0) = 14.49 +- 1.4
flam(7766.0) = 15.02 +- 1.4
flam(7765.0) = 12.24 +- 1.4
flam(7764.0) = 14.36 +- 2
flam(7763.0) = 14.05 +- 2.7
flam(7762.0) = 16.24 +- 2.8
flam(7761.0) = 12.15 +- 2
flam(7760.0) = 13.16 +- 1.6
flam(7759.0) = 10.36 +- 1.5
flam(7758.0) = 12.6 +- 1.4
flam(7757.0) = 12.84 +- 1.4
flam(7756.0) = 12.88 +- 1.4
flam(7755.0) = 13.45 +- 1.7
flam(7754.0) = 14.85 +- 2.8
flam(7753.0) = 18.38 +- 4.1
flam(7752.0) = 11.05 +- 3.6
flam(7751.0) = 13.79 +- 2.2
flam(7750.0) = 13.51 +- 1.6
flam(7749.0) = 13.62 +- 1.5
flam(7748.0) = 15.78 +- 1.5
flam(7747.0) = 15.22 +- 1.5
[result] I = 12.91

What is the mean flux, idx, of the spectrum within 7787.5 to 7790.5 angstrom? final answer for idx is 13.5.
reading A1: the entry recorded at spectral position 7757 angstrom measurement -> 12.84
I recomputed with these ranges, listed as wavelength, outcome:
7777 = 13.73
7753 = 18.38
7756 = 12.88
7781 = 14.07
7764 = 14.36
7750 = 13.51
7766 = 15.02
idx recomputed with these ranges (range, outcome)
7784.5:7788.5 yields 14.2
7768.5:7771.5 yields 15.7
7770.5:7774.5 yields 14.3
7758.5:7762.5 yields 13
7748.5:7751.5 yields 13.6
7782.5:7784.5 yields 12.6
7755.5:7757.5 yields 12.9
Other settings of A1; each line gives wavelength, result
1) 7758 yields 12.6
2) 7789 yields 13.41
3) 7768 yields 13.41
